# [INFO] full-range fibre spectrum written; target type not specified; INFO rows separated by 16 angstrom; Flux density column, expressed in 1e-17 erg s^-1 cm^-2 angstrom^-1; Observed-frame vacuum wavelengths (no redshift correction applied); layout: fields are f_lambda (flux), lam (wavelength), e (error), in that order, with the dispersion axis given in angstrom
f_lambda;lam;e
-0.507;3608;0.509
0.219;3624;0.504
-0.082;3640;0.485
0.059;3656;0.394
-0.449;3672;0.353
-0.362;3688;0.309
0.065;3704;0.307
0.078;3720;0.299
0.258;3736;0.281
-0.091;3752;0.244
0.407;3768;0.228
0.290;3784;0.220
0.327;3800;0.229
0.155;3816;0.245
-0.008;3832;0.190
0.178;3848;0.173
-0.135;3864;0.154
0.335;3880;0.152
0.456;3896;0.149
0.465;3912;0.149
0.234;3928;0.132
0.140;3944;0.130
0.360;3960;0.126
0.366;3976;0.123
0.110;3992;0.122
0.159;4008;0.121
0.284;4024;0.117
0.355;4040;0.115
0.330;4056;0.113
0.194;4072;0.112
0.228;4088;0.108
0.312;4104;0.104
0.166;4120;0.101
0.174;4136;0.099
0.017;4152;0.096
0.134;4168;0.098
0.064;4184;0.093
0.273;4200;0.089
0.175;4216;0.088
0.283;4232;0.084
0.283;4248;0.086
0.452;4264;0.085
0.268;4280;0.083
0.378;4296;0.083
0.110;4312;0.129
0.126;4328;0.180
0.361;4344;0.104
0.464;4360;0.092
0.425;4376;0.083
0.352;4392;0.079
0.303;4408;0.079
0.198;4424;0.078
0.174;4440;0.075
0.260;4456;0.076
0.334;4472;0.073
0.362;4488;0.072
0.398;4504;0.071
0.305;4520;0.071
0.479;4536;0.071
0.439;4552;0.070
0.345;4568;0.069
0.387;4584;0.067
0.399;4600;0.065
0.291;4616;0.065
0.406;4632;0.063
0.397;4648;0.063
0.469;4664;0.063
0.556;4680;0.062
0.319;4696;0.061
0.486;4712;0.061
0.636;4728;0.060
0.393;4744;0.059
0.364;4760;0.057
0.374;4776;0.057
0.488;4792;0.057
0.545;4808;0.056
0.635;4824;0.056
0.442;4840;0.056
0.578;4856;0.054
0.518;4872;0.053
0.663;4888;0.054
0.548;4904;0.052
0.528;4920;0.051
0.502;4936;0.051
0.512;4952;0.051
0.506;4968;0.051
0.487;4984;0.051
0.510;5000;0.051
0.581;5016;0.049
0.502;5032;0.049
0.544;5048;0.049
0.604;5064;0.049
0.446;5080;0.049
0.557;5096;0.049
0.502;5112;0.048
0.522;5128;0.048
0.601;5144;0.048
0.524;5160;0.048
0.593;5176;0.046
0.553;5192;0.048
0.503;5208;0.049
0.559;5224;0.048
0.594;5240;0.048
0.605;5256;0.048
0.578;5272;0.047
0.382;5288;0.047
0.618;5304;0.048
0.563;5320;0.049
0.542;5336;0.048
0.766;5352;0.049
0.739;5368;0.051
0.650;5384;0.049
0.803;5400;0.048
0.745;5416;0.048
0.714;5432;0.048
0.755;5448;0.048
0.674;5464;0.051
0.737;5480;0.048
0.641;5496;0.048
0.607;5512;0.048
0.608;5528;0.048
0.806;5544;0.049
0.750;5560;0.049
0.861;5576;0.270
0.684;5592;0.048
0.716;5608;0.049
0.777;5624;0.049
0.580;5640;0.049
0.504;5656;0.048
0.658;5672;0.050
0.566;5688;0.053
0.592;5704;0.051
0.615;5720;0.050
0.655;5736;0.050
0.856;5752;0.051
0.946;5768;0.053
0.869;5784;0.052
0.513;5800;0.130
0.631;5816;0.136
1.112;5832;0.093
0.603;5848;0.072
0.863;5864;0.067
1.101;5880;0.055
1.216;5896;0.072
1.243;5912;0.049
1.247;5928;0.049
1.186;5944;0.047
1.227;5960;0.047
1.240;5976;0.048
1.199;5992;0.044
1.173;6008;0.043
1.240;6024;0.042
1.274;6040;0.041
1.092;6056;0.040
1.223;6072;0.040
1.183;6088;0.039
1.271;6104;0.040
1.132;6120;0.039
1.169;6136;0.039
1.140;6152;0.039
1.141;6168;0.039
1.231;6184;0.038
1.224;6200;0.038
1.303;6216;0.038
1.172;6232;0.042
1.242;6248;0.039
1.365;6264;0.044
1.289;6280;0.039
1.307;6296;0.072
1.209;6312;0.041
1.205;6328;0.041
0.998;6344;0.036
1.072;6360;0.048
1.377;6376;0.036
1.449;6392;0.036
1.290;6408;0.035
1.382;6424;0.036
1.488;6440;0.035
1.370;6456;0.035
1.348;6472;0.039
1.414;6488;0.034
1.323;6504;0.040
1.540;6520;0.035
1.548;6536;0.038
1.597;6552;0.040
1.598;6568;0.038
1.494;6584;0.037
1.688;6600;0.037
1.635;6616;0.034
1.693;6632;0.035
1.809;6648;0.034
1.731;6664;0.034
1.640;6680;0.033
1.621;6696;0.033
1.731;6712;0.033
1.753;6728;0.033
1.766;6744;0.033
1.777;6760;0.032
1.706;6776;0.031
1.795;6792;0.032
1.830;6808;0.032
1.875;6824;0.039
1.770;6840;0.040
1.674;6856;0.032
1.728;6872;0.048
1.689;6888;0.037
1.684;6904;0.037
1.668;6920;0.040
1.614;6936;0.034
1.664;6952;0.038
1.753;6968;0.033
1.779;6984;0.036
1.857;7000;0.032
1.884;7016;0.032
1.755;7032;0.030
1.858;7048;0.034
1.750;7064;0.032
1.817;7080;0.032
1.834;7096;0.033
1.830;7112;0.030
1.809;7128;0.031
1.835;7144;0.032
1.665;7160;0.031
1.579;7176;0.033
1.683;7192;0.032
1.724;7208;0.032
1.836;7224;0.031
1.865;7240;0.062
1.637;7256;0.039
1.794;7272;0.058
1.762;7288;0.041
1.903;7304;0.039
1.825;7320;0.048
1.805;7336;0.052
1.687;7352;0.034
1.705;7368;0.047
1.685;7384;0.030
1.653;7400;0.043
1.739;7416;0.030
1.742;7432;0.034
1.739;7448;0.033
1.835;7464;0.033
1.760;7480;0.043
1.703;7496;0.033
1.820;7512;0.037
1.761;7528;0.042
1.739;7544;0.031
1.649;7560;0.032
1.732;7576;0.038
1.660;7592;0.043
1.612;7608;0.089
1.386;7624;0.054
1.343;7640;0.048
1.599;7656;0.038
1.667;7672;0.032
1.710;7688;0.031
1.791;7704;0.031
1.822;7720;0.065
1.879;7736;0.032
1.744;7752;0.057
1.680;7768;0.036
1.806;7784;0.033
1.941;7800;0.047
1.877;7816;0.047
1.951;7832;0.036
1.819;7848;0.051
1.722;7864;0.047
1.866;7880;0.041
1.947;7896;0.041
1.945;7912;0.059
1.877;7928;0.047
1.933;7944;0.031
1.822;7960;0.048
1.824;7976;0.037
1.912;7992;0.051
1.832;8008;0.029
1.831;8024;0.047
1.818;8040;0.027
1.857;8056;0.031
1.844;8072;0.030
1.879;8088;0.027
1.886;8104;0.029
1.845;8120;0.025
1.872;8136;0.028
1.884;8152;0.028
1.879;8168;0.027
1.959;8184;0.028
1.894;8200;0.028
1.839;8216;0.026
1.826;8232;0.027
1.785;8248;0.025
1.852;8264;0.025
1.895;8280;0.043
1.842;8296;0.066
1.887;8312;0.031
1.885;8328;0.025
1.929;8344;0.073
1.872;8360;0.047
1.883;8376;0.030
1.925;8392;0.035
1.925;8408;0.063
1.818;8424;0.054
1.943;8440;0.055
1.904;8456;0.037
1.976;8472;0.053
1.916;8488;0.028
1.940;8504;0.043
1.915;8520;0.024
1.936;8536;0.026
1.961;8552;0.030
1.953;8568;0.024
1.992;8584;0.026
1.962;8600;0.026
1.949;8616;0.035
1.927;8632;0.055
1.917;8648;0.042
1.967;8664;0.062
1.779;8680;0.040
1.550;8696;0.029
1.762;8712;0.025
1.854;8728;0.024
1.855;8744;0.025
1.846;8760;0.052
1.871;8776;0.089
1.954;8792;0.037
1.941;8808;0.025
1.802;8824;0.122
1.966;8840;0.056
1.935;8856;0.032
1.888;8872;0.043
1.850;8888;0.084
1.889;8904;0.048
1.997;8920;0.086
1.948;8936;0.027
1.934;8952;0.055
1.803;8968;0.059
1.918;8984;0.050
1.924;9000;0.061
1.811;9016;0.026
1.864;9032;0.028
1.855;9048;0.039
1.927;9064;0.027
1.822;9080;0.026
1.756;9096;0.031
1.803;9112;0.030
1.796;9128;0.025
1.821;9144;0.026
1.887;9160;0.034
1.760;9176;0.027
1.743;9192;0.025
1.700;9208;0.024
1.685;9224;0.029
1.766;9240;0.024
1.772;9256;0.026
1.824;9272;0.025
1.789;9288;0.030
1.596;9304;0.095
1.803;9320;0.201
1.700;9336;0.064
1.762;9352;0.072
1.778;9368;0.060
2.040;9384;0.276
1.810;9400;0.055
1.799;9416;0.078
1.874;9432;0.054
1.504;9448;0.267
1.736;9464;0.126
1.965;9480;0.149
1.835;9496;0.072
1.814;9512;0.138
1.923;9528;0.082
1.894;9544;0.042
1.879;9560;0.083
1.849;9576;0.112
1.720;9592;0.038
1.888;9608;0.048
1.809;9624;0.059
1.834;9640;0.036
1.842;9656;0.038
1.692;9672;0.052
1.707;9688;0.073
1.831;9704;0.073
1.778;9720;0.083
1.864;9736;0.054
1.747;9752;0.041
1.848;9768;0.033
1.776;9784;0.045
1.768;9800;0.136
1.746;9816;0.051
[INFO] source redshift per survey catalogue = 0.475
